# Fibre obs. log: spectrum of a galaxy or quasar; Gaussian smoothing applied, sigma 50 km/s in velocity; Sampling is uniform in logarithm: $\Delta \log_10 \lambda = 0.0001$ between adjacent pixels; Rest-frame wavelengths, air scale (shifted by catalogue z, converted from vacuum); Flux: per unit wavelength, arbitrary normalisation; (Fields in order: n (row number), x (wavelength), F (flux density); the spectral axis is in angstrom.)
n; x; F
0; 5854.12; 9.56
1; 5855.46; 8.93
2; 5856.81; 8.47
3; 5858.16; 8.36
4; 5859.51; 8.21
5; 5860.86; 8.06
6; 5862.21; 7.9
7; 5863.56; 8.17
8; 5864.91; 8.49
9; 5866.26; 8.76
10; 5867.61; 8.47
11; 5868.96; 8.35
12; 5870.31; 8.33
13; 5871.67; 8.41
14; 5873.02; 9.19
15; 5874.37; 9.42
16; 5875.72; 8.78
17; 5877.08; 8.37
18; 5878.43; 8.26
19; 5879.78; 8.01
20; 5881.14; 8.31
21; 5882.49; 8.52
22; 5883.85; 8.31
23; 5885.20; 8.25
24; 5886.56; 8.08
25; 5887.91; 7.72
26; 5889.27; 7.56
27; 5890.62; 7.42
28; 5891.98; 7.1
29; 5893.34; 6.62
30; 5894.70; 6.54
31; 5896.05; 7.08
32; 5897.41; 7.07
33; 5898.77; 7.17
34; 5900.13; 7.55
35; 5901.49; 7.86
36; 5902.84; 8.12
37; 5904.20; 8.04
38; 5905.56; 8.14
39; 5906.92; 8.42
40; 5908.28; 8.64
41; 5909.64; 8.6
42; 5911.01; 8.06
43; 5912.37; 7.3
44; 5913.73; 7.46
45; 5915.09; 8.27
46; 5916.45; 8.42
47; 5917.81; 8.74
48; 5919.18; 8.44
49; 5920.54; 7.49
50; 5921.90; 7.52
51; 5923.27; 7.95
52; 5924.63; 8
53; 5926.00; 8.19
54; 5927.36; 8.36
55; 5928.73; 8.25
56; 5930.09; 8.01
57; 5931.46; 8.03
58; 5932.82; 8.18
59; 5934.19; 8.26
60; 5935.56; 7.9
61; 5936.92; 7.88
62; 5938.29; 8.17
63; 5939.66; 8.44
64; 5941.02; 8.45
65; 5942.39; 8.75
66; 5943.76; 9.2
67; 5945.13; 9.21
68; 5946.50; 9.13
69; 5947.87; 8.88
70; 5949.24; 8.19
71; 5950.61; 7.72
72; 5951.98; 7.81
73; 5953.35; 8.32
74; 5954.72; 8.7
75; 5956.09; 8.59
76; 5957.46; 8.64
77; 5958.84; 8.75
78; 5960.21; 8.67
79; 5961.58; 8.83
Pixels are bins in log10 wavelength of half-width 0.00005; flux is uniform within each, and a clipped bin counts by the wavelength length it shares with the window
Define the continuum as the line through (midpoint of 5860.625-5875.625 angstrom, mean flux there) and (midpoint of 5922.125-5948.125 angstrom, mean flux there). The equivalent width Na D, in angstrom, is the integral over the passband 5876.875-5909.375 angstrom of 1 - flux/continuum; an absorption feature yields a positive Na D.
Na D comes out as 2.6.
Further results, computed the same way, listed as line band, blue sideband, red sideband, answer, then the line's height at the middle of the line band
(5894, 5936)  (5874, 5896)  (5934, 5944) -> 1.1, 8.16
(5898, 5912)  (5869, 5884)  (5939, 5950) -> 1.0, 8.64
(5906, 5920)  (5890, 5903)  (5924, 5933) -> -1.0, 7.7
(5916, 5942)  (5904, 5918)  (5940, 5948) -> 1.3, 8.58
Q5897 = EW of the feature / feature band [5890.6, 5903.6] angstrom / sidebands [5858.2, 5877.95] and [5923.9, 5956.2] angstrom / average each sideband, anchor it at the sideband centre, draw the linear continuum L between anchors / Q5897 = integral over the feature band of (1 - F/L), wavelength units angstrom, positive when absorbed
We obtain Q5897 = 1.82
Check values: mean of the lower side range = 8.49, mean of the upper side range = 8.36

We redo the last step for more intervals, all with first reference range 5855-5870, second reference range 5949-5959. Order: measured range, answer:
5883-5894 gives 0.9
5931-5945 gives -0.1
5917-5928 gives 0.3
